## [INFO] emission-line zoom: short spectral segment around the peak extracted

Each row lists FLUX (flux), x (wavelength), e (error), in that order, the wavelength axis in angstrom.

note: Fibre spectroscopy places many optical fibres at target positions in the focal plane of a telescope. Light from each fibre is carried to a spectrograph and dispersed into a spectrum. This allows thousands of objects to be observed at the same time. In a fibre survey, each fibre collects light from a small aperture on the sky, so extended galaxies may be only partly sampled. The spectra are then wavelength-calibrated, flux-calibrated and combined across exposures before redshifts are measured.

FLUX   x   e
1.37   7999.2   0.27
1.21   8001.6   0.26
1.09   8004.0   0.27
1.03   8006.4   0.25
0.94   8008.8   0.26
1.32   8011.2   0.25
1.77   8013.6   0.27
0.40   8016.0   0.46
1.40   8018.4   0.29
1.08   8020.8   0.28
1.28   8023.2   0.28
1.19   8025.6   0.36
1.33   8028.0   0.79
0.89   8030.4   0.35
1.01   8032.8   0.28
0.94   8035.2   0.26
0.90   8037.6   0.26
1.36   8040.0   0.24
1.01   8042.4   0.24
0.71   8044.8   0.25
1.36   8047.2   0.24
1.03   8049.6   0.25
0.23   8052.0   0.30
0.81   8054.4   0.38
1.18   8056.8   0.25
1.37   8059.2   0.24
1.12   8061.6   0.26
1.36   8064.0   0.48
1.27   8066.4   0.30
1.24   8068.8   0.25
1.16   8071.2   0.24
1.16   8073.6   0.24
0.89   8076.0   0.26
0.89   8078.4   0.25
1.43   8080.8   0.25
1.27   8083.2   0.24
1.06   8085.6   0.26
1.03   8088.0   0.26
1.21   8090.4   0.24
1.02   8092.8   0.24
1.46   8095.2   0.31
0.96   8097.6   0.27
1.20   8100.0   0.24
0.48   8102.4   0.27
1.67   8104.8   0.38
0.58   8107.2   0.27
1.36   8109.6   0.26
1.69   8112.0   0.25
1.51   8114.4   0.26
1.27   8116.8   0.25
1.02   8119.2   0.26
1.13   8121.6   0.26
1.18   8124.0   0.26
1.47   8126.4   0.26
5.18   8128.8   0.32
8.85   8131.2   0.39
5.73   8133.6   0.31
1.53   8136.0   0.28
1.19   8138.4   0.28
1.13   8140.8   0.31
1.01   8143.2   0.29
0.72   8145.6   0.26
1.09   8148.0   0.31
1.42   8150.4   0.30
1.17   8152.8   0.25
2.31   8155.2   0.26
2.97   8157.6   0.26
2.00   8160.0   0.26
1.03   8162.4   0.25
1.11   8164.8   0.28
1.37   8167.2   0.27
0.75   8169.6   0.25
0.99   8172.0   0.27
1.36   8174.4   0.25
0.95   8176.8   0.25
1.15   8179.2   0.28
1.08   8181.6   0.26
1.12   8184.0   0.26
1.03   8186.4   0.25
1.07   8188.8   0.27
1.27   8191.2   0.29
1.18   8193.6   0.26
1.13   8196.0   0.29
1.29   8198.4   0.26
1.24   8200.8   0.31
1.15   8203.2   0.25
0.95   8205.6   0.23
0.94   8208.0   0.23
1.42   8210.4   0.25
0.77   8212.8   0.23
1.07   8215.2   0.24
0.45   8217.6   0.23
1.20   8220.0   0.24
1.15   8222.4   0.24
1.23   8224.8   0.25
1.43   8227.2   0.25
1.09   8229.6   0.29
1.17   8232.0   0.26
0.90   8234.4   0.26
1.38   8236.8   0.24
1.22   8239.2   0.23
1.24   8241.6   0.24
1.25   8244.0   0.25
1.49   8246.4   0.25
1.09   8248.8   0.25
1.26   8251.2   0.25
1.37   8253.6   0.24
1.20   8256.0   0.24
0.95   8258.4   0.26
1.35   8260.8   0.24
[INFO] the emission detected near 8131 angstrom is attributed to H-alpha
